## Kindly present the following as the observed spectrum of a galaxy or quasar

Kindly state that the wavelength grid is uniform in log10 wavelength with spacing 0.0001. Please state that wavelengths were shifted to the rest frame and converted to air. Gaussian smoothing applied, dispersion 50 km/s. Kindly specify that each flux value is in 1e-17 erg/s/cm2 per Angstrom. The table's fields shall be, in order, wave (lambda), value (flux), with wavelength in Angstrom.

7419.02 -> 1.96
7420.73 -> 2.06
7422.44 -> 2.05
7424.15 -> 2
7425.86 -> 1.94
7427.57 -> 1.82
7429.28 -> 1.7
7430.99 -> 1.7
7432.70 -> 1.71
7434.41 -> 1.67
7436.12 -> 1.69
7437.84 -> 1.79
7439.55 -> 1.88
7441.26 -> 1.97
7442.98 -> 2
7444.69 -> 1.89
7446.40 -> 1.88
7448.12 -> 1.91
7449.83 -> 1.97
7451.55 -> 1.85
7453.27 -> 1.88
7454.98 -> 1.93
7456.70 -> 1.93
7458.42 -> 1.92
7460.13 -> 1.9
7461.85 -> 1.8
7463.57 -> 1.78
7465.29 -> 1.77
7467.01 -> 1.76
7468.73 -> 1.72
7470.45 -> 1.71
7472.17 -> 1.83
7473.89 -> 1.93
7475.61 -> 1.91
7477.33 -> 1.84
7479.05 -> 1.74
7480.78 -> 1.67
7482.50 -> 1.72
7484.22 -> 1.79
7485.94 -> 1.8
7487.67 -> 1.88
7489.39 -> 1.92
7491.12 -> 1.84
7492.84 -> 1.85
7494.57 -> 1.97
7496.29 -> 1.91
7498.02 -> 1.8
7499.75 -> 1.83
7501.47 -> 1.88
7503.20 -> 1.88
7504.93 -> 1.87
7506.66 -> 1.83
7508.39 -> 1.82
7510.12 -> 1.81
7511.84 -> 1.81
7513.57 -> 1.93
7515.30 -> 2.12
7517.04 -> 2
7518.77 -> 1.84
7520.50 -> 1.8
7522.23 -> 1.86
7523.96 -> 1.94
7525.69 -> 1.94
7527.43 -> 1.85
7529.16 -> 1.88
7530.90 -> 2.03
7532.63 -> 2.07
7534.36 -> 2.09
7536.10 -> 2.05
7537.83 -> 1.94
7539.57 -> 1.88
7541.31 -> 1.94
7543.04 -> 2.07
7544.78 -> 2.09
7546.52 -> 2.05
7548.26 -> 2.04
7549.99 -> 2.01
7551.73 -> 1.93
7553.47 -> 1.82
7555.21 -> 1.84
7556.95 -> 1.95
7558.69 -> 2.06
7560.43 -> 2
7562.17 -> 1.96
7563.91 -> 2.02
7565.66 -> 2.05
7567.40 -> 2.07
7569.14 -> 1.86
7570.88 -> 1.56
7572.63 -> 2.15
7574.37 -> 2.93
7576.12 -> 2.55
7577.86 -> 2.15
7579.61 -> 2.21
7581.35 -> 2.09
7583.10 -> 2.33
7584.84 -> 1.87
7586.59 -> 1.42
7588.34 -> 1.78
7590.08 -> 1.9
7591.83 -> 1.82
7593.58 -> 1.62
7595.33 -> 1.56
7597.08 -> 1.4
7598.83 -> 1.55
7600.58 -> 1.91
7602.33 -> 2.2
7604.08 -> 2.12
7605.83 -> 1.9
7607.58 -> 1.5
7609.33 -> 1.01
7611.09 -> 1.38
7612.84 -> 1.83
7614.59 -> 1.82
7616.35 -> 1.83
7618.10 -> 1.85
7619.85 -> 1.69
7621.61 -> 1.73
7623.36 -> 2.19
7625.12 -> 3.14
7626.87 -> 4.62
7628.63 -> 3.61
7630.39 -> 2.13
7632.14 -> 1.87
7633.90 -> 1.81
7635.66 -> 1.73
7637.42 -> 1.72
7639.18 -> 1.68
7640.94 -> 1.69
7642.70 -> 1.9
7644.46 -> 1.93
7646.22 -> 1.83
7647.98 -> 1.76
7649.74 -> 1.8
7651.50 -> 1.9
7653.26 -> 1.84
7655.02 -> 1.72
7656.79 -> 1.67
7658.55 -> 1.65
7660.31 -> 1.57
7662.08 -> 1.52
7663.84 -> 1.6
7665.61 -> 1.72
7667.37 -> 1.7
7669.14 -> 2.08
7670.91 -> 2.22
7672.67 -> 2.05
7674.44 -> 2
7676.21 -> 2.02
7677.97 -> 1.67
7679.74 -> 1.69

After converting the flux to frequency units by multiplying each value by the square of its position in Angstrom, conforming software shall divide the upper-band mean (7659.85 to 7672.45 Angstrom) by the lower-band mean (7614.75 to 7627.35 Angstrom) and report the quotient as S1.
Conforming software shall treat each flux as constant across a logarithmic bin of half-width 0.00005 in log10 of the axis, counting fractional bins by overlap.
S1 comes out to 0.8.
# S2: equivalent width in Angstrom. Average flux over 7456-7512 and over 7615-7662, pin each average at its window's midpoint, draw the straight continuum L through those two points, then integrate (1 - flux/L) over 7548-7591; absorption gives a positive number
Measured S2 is -1.9 Angstrom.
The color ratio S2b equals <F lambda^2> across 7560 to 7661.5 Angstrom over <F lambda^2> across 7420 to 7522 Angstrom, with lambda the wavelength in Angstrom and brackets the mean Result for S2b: 1.1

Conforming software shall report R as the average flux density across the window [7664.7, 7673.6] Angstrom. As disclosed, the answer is 1.95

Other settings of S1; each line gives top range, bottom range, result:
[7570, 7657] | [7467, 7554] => 1.07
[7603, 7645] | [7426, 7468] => 1.16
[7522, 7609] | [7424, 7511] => 1.09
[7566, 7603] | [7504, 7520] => 1.05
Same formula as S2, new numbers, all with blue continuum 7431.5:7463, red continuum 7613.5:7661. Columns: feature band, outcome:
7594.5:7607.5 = 1.4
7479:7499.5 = 0.8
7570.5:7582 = -1.7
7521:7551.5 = -0.7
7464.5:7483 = 1.0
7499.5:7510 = 0.3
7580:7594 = 0.8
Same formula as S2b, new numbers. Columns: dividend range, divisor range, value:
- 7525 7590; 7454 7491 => 1.13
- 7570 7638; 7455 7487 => 1.15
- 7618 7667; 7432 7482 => 1.14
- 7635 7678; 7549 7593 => 0.92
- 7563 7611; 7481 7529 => 1.04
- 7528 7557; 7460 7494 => 1.12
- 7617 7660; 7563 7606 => 1.06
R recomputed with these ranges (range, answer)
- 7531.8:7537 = 2.07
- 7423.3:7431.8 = 1.83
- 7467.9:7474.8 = 1.8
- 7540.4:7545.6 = 2.03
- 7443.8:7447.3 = 1.89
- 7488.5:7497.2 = 1.9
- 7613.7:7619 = 1.83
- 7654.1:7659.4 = 1.68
